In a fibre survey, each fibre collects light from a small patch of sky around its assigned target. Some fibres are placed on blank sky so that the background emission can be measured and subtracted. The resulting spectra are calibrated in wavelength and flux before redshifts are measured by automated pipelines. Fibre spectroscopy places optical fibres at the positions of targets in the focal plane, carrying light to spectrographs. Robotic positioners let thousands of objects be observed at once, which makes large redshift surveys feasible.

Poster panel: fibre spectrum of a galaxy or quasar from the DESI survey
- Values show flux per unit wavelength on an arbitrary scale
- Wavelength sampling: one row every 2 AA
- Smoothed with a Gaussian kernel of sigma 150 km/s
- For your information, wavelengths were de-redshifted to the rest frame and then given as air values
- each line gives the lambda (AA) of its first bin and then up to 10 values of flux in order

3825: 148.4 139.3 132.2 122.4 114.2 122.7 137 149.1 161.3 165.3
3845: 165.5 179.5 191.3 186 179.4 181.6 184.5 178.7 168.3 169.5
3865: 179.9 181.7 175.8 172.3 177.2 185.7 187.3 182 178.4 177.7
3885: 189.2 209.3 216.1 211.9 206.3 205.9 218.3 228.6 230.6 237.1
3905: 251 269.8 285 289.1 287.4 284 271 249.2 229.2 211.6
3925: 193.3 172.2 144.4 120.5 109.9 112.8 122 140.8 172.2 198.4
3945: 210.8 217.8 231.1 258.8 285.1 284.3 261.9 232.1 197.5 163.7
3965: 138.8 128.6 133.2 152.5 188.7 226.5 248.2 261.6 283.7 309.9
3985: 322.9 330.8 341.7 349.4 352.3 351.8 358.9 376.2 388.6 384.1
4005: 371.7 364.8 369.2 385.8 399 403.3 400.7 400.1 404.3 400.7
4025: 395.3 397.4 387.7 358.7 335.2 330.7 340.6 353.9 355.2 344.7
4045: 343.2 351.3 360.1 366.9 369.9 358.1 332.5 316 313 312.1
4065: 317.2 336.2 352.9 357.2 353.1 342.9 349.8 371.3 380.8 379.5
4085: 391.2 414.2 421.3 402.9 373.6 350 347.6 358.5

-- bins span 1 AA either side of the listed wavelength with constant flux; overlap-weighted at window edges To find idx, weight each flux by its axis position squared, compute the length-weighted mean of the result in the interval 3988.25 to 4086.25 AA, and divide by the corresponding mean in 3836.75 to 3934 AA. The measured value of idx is 2.0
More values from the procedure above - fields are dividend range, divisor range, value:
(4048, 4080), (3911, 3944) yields 1.93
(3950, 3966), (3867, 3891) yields 1.27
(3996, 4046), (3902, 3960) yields 1.79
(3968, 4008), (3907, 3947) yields 1.56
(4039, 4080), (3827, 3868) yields 2.37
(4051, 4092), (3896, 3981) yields 1.81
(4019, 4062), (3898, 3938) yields 1.78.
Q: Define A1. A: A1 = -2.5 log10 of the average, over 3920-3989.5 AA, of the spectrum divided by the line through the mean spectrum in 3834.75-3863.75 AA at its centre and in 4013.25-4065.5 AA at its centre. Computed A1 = 0.308 mag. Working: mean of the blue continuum 169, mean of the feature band 209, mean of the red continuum 361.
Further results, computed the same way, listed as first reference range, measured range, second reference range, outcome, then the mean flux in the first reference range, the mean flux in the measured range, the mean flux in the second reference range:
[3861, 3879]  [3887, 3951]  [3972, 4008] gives 0.11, 178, 211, 323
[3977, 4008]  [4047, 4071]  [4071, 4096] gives 0.08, 340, 341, 377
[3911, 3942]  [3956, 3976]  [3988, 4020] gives 0.48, 191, 182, 375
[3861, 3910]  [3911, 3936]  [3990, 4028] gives 0.25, 205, 202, 382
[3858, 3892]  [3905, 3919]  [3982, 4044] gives -0.18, 185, 277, 367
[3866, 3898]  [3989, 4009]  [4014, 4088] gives -0.18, 192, 365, 362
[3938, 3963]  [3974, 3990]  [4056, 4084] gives -0.14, 222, 291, 344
